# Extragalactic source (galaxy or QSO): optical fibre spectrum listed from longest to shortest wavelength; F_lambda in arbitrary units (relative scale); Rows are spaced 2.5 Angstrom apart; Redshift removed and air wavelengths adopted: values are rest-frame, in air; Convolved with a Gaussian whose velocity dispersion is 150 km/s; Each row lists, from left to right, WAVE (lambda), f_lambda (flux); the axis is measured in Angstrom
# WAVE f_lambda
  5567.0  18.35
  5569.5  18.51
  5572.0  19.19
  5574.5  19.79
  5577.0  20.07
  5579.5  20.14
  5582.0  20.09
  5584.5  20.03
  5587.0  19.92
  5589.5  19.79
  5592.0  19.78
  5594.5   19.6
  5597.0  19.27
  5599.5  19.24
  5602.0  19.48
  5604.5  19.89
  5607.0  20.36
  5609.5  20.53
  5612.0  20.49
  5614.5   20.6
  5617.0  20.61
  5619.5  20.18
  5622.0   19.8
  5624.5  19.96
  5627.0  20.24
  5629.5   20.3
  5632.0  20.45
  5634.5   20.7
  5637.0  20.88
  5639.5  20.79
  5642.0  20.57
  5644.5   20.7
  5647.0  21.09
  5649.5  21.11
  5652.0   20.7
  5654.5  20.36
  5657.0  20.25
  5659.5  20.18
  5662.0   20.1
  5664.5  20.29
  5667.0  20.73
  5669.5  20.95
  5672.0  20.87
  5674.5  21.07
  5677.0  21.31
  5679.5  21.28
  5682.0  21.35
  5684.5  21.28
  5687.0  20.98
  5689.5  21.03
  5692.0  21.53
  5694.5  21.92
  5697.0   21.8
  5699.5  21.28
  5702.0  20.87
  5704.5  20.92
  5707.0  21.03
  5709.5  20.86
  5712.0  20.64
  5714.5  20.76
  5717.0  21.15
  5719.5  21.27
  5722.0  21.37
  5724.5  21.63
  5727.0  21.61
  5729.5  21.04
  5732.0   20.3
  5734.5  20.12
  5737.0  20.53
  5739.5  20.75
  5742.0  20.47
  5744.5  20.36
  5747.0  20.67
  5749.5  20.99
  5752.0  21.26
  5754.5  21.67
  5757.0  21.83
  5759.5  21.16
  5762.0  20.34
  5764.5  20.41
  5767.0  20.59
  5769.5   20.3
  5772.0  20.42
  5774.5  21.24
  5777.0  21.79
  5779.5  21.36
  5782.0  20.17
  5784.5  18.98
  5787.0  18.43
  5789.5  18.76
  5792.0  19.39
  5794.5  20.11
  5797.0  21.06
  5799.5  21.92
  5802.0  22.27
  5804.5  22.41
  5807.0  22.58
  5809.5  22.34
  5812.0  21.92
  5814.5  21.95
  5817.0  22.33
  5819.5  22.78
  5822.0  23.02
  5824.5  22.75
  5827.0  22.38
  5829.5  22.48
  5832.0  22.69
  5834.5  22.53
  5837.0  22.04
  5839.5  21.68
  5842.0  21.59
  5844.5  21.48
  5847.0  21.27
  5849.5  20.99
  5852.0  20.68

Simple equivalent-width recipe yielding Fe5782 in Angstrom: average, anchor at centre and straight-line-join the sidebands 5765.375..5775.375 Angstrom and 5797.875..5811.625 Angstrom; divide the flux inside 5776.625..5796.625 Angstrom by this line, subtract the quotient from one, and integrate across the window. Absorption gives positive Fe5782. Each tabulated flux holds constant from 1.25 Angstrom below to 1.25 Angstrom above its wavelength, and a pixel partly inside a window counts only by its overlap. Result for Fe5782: 1.4 Angstrom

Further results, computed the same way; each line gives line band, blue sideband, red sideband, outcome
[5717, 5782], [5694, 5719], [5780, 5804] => -0.8 Angstrom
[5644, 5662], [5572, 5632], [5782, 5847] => -0.2 Angstrom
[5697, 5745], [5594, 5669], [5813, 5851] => 0.5 Angstrom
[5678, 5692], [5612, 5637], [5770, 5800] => -0.6 Angstrom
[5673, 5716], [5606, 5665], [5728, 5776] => -1.1 Angstrom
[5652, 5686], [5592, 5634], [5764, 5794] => -1.1 Angstrom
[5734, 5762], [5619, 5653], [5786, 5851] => 0.5 Angstrom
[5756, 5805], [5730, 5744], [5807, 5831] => 2.0 Angstrom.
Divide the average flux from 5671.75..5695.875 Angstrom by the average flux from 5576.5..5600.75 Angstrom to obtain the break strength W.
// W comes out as 1.08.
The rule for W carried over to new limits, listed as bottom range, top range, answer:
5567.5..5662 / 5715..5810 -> 1.04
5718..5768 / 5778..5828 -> 1.02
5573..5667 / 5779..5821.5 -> 1.04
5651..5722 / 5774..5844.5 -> 1.03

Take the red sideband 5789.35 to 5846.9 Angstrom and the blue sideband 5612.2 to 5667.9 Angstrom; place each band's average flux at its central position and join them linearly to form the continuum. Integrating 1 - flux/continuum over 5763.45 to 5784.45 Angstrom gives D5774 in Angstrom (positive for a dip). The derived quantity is 0.8 Angstrom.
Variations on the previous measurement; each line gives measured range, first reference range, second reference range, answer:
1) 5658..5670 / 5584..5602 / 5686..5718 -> 0.1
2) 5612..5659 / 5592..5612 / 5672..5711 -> -0.4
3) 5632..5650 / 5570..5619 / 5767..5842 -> -0.5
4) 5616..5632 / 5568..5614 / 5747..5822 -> -0.1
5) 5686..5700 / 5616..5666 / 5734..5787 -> -0.6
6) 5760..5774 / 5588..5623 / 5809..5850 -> 0.7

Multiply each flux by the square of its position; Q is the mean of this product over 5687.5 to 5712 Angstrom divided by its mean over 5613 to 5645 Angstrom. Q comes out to 1.06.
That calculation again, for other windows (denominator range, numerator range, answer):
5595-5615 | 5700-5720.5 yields 1.09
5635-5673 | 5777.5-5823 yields 1.08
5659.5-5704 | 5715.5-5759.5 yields 1.02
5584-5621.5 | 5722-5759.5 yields 1.10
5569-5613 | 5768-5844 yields 1.17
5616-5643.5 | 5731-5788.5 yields 1.06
